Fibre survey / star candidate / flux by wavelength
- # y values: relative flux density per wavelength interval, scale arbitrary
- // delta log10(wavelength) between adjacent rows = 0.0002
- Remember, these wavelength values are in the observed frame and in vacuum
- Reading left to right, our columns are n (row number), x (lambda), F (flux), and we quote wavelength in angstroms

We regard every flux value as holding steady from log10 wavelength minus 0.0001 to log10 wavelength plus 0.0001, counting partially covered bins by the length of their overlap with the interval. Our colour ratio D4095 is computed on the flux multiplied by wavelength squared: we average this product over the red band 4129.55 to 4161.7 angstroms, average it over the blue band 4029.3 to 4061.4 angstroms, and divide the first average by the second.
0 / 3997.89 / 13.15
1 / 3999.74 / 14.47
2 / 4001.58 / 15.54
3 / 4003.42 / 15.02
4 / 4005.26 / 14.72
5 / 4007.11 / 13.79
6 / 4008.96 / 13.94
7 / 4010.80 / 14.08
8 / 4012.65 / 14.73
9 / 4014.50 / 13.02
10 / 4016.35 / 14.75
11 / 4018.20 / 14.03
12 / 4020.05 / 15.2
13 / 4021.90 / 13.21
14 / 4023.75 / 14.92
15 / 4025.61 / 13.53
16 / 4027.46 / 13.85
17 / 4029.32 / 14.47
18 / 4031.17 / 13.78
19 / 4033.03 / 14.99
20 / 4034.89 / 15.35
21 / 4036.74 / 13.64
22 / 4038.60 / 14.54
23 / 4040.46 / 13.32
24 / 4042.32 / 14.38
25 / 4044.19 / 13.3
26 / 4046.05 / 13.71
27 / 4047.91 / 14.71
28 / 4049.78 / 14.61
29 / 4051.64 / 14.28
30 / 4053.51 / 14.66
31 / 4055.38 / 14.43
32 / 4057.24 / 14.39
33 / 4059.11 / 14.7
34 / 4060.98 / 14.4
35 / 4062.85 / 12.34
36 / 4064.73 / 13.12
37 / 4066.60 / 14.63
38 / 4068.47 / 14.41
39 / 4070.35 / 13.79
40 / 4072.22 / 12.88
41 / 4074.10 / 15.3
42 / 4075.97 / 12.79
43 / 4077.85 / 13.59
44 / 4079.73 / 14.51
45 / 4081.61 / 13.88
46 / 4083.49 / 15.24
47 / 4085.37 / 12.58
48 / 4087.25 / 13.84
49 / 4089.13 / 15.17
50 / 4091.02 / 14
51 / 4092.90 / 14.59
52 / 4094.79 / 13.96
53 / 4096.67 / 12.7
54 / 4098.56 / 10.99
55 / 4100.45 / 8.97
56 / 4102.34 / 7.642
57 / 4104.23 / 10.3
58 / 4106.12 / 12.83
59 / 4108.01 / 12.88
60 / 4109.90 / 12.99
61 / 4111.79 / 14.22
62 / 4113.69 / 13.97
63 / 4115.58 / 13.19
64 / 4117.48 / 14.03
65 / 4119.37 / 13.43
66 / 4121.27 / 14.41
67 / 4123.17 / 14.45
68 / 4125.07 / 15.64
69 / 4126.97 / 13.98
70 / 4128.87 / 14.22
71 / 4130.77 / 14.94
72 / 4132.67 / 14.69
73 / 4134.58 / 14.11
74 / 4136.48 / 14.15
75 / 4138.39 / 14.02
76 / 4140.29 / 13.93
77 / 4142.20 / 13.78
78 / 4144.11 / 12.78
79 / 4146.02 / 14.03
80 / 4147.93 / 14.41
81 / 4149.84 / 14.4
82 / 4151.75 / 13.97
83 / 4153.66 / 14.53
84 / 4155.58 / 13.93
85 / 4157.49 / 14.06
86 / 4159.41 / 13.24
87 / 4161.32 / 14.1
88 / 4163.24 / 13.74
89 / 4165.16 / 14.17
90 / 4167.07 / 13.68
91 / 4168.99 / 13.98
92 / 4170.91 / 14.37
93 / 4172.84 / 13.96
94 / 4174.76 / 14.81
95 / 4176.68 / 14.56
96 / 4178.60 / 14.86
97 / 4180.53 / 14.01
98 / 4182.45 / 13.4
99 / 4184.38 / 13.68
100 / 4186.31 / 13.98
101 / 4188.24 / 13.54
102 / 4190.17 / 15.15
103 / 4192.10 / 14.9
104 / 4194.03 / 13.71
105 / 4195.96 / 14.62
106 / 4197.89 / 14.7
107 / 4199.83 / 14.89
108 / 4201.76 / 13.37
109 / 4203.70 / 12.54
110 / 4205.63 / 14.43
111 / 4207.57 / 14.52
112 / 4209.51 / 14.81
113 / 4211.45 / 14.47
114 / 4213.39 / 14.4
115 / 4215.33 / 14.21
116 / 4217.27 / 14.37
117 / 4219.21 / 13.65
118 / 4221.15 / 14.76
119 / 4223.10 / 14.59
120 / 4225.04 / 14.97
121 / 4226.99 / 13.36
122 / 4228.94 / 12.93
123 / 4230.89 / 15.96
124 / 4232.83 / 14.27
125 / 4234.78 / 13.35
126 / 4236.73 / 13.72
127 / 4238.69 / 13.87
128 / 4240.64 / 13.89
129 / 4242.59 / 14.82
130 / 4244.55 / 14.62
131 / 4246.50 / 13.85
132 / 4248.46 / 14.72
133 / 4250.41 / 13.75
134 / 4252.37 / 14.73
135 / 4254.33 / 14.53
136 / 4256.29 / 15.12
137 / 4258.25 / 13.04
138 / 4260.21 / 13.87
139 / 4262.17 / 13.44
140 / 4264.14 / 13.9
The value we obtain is 1.0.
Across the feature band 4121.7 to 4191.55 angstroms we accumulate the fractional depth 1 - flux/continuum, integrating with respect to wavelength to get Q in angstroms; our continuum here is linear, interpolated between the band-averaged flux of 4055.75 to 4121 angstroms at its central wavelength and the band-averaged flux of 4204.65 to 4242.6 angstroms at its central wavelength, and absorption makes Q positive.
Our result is -1.83 angstroms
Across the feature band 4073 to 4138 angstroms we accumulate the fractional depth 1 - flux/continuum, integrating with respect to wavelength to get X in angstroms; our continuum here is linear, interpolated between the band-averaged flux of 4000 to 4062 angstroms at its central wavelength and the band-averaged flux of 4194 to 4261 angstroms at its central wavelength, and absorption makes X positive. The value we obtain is 3.6 angstroms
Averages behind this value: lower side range 14.3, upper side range 14.2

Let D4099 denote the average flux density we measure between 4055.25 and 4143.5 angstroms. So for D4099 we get 13.6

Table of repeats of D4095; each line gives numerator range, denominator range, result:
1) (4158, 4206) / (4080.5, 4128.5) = 1.11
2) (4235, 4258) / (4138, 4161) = 1.07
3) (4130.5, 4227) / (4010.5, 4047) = 1.08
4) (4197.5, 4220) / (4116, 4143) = 1.03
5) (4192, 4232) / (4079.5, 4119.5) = 1.16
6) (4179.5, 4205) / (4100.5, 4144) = 1.08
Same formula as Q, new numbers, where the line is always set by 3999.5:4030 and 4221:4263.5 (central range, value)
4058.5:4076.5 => 0.5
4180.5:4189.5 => 0.3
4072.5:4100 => 1.1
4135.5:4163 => 0.5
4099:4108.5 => 2.5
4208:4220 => -0.1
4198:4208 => 0.1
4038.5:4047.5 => 0.3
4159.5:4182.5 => 0.1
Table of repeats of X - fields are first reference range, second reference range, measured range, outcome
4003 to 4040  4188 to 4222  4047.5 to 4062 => -0.2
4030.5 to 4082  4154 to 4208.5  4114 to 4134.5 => -0.3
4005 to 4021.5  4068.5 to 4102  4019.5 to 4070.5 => -1.2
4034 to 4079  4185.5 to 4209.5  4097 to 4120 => 3.3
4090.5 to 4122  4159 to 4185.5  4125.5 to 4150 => -1.5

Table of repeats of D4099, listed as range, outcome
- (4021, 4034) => 14.1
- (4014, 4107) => 13.7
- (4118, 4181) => 14.2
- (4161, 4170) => 13.9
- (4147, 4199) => 14.2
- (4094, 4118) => 12.2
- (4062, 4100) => 13.7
